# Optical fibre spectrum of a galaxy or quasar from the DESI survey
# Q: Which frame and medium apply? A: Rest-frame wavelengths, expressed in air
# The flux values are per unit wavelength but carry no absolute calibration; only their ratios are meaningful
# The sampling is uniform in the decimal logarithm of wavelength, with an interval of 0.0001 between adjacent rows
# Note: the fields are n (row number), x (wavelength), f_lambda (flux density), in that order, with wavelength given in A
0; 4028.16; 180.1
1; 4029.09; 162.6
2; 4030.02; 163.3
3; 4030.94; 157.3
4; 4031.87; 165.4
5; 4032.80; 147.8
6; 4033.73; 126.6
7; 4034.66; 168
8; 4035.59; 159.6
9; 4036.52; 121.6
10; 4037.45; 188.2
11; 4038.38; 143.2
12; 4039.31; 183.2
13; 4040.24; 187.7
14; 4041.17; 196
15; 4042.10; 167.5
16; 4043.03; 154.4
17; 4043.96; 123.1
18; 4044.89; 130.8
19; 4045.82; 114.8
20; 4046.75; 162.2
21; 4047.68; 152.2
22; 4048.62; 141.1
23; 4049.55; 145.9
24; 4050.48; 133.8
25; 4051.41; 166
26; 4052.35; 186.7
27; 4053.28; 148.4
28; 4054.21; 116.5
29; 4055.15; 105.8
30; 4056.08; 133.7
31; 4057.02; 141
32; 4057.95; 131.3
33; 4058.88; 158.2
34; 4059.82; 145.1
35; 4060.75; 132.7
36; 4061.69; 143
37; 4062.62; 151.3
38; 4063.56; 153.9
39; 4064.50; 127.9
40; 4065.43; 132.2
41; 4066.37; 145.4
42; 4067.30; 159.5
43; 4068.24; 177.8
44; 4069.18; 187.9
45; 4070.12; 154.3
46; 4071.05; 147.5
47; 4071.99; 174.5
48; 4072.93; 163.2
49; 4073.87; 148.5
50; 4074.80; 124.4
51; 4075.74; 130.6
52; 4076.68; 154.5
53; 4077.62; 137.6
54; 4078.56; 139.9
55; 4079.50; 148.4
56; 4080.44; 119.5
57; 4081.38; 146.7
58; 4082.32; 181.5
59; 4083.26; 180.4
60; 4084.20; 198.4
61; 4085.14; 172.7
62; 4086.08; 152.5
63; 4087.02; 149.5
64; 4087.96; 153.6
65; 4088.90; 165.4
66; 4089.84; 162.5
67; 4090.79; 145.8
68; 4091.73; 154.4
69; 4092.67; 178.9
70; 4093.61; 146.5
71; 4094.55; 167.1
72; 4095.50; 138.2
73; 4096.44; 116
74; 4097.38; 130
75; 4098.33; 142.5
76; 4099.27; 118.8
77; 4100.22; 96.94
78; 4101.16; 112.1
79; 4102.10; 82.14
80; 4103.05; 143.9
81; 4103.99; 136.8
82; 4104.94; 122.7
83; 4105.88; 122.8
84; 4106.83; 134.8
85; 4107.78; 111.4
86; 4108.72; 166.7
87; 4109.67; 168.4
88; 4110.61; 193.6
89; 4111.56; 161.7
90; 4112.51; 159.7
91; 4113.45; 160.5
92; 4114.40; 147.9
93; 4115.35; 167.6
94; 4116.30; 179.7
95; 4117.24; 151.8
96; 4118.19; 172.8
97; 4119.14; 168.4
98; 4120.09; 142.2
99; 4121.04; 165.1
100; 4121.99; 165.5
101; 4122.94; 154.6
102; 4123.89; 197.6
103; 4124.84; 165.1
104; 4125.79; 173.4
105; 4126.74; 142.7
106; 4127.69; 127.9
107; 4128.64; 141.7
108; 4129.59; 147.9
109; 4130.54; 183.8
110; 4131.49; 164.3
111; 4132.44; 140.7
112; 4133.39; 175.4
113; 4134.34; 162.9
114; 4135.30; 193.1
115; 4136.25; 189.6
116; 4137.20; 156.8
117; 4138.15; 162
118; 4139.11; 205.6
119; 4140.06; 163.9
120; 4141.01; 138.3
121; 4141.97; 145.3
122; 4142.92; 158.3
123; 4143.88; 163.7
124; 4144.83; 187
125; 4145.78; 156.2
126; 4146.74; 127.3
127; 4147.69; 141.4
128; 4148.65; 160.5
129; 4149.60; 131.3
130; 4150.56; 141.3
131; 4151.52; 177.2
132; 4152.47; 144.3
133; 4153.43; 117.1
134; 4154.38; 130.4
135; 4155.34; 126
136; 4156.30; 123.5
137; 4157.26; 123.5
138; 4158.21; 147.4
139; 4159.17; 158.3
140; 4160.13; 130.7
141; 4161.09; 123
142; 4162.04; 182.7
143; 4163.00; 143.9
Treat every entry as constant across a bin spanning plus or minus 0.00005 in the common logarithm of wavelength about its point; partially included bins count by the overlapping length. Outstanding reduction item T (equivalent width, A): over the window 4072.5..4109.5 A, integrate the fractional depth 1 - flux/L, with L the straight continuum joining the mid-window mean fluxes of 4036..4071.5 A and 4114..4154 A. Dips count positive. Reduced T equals 2.5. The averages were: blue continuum 150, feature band 144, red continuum 159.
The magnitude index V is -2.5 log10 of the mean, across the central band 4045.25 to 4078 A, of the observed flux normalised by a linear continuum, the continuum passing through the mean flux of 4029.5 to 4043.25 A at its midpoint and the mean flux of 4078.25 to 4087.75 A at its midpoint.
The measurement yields 0.10 mag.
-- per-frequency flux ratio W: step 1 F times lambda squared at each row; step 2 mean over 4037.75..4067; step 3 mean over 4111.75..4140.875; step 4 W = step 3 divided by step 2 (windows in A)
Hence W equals 1.16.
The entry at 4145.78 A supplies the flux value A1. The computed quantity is 156.2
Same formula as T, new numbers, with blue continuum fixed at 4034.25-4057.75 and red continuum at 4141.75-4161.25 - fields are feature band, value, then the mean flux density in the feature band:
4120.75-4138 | -2.20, 164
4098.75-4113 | 1.08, 136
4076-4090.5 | -0.86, 157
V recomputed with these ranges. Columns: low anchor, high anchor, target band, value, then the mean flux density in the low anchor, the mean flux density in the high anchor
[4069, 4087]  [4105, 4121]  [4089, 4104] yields 0.143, 155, 156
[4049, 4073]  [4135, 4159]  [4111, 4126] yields -0.094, 148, 152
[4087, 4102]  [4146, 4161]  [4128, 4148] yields -0.166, 141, 138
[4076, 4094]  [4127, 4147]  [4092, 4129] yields 0.079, 157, 162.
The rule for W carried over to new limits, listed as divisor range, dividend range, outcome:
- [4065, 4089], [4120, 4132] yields 1.05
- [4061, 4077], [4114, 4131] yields 1.09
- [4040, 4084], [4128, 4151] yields 1.11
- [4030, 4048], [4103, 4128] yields 1.04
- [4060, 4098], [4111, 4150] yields 1.08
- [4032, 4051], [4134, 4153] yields 1.10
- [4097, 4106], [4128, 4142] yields 1.39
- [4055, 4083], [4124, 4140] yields 1.16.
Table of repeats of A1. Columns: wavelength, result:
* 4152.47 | 144.3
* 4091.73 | 154.4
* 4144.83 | 187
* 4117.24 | 151.8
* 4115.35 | 167.6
